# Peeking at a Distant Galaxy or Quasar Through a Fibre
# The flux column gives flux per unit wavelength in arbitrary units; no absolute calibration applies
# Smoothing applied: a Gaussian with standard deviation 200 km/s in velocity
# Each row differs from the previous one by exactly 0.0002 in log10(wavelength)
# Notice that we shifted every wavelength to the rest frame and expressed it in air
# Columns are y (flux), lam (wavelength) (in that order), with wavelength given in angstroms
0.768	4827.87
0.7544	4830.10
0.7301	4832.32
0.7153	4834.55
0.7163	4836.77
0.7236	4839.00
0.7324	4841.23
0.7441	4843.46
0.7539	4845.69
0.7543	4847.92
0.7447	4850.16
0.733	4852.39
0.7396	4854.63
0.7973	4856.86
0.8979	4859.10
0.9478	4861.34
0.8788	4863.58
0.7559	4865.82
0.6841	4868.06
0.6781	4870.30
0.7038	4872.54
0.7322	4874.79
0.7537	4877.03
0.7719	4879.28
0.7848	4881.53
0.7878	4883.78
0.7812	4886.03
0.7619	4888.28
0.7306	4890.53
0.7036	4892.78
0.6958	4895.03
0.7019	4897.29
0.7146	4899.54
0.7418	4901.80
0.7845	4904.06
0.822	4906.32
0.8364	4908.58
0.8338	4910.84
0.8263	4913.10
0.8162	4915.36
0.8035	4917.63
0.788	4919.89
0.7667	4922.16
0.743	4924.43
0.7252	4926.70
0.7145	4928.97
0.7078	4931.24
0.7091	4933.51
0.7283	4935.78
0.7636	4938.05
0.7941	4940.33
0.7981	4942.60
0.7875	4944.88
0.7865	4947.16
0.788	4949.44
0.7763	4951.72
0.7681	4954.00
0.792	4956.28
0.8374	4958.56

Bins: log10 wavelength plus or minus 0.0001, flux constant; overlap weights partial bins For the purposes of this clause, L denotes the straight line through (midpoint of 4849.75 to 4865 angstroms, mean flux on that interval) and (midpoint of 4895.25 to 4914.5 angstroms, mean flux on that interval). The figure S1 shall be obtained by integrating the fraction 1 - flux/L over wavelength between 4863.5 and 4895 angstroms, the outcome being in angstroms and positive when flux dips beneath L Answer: 2.3 angstroms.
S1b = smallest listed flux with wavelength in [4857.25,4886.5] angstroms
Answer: 0.6781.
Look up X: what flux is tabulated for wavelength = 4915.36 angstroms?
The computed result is 0.8162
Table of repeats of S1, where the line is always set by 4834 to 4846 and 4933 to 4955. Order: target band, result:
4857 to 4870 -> -1.4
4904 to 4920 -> -1.2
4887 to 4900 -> 0.6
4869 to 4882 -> 0.2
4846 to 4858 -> -0.3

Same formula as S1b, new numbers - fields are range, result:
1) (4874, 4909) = 0.6958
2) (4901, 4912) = 0.7418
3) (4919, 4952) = 0.7078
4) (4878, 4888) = 0.7719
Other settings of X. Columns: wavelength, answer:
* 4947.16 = 0.7865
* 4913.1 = 0.8263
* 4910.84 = 0.8338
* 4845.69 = 0.7539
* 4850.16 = 0.7447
